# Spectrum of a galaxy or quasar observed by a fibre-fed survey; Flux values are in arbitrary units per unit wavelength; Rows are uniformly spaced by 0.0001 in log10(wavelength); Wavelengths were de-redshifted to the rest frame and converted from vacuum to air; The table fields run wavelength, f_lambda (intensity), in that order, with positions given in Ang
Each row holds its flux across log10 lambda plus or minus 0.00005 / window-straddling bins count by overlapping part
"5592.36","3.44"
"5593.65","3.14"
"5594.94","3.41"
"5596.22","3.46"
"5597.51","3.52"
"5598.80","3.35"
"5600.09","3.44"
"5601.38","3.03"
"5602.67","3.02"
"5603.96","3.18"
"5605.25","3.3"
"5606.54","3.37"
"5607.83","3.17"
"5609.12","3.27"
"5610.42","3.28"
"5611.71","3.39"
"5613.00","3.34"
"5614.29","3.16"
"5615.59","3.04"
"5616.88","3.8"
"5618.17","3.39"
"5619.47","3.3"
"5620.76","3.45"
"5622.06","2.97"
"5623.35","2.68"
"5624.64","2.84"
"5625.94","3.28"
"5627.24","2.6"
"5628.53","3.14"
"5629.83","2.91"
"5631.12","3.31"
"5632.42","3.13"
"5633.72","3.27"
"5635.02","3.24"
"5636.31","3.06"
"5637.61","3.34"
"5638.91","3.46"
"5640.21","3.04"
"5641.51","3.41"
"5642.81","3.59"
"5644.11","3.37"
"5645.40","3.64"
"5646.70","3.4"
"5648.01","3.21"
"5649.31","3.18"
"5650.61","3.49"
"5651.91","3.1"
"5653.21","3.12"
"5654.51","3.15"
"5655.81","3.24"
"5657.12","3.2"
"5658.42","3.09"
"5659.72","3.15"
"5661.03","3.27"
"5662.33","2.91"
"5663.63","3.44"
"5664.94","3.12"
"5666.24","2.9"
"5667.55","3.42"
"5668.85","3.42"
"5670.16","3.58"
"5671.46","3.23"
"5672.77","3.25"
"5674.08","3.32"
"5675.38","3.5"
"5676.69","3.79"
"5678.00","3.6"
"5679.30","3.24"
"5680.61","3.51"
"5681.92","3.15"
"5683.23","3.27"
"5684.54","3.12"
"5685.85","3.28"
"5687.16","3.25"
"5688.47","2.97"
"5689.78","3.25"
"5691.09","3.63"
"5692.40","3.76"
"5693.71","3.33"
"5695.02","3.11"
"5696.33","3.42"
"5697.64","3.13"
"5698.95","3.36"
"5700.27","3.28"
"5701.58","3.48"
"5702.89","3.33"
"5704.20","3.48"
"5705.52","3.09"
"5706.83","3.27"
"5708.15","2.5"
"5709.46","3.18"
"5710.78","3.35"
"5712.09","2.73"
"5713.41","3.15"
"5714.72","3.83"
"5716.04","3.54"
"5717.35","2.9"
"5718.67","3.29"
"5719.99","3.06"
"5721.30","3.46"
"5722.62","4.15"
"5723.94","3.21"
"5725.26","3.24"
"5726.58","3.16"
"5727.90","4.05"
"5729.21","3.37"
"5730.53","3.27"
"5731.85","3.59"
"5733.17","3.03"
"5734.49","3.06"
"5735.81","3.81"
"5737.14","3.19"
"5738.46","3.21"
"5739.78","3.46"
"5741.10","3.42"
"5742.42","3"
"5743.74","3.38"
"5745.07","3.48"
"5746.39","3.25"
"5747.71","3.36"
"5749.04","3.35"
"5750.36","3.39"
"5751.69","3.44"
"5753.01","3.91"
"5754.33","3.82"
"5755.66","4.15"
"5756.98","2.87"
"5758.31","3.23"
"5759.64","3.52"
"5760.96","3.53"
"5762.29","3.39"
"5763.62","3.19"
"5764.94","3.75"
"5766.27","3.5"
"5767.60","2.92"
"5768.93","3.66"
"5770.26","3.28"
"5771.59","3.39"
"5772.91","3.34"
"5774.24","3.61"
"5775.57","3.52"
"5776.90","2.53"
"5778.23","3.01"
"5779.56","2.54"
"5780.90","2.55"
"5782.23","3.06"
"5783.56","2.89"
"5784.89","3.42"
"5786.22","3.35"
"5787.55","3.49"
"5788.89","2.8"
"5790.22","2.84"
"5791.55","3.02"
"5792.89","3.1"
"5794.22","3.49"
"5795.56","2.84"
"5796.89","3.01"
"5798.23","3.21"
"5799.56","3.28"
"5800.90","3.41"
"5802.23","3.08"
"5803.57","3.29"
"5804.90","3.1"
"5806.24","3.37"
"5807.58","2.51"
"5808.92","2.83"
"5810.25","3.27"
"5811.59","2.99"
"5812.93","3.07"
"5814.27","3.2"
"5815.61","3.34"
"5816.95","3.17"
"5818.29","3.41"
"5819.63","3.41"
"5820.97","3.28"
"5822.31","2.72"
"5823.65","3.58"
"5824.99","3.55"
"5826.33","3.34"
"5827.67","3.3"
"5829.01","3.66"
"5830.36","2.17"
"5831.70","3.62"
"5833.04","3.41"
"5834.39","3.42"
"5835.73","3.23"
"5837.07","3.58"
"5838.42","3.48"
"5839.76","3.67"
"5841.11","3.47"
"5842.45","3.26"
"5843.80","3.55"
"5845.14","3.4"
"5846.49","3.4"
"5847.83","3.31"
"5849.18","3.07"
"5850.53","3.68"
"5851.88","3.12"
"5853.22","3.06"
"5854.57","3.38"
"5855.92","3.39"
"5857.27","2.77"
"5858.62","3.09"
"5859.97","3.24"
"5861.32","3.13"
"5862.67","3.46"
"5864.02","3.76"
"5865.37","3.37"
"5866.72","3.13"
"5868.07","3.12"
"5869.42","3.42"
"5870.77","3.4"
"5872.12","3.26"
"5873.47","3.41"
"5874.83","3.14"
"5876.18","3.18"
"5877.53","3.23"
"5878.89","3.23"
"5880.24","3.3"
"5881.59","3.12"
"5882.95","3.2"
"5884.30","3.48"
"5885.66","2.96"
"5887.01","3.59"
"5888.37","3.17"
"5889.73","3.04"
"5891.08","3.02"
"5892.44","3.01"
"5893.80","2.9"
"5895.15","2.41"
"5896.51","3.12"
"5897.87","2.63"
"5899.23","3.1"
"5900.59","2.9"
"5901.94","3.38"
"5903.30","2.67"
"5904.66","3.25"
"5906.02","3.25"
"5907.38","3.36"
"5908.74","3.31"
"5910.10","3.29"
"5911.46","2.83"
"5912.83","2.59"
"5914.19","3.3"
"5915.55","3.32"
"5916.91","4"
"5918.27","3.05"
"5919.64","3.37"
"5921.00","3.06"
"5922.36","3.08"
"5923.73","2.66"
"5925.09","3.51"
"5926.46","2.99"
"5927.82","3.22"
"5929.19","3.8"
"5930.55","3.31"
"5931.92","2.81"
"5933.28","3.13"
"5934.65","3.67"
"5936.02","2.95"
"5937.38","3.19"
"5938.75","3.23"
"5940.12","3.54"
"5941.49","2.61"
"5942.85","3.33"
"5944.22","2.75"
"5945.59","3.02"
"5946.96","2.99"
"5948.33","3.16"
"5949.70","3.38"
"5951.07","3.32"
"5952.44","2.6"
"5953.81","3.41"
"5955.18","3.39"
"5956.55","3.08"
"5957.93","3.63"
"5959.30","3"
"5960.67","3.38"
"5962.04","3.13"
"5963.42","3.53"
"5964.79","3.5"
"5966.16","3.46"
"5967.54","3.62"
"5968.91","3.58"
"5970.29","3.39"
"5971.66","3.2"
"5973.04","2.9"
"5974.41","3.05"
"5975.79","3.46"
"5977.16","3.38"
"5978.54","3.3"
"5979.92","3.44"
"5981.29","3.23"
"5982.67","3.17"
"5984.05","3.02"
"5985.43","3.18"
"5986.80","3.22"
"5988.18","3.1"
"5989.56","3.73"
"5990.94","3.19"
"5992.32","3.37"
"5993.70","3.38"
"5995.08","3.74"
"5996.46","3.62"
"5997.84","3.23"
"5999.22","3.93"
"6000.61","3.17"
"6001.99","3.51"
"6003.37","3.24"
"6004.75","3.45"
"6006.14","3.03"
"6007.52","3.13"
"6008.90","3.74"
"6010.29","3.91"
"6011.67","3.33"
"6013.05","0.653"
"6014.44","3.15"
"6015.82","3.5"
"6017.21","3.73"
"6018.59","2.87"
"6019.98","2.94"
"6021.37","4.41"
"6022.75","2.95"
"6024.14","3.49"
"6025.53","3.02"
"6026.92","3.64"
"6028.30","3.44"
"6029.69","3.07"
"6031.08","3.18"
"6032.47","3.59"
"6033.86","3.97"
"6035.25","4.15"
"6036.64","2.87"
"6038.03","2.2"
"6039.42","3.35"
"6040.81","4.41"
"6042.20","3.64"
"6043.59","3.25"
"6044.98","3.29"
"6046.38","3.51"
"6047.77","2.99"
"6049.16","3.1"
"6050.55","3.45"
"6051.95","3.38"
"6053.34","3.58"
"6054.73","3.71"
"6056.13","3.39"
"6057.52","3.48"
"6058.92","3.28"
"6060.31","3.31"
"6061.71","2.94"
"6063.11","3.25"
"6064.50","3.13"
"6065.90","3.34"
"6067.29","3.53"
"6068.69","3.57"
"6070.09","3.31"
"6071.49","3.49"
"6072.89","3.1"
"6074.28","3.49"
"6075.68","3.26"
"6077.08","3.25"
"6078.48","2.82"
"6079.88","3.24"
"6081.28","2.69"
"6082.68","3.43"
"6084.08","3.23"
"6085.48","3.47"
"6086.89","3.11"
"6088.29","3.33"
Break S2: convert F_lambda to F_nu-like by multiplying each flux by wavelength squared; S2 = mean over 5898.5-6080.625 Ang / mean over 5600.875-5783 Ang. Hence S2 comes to 1.10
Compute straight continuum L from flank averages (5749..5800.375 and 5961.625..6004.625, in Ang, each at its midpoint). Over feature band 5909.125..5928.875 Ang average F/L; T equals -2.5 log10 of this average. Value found 0.05 mag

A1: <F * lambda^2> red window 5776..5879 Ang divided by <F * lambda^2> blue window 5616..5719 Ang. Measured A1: 1.04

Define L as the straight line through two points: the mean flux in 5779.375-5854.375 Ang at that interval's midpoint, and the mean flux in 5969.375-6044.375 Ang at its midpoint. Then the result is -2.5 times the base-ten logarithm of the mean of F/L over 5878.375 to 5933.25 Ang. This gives 0.042 mag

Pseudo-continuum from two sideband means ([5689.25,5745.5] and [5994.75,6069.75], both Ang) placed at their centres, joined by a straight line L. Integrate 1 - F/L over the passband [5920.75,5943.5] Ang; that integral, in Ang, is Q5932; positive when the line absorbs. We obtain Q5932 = 1.1 Ang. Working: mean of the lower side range 3.33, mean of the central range 3.18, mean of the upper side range 3.34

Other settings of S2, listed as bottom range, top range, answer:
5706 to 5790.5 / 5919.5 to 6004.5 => 1.07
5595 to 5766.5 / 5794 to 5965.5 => 1.04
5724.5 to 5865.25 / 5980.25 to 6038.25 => 1.08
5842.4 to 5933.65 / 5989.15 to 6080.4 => 1.10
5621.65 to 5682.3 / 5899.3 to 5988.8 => 1.10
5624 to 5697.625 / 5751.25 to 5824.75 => 1.03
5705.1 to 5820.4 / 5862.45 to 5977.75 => 1.04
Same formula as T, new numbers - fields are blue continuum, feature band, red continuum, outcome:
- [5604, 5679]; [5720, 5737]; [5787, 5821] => -0.08 mag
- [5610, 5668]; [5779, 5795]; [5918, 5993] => 0.06 mag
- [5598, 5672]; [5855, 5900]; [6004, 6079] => 0.04 mag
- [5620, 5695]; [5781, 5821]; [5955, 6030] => 0.05 mag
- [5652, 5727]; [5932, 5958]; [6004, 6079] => 0.05 mag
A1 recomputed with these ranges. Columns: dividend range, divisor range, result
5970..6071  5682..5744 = 1.12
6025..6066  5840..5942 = 1.11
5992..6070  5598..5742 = 1.16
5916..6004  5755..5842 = 1.07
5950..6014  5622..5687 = 1.13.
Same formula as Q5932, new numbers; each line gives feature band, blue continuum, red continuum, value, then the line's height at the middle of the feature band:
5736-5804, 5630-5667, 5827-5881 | 0.1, 3.28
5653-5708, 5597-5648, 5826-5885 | -0.5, 3.26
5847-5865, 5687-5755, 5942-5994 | 0.2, 3.3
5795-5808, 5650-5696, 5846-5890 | 0.6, 3.27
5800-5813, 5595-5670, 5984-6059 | 0.8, 3.29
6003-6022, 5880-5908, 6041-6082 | 0.2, 3.25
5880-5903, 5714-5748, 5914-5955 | 1.2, 3.23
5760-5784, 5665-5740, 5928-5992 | 0.7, 3.3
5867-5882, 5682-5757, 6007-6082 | 0.3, 3.33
